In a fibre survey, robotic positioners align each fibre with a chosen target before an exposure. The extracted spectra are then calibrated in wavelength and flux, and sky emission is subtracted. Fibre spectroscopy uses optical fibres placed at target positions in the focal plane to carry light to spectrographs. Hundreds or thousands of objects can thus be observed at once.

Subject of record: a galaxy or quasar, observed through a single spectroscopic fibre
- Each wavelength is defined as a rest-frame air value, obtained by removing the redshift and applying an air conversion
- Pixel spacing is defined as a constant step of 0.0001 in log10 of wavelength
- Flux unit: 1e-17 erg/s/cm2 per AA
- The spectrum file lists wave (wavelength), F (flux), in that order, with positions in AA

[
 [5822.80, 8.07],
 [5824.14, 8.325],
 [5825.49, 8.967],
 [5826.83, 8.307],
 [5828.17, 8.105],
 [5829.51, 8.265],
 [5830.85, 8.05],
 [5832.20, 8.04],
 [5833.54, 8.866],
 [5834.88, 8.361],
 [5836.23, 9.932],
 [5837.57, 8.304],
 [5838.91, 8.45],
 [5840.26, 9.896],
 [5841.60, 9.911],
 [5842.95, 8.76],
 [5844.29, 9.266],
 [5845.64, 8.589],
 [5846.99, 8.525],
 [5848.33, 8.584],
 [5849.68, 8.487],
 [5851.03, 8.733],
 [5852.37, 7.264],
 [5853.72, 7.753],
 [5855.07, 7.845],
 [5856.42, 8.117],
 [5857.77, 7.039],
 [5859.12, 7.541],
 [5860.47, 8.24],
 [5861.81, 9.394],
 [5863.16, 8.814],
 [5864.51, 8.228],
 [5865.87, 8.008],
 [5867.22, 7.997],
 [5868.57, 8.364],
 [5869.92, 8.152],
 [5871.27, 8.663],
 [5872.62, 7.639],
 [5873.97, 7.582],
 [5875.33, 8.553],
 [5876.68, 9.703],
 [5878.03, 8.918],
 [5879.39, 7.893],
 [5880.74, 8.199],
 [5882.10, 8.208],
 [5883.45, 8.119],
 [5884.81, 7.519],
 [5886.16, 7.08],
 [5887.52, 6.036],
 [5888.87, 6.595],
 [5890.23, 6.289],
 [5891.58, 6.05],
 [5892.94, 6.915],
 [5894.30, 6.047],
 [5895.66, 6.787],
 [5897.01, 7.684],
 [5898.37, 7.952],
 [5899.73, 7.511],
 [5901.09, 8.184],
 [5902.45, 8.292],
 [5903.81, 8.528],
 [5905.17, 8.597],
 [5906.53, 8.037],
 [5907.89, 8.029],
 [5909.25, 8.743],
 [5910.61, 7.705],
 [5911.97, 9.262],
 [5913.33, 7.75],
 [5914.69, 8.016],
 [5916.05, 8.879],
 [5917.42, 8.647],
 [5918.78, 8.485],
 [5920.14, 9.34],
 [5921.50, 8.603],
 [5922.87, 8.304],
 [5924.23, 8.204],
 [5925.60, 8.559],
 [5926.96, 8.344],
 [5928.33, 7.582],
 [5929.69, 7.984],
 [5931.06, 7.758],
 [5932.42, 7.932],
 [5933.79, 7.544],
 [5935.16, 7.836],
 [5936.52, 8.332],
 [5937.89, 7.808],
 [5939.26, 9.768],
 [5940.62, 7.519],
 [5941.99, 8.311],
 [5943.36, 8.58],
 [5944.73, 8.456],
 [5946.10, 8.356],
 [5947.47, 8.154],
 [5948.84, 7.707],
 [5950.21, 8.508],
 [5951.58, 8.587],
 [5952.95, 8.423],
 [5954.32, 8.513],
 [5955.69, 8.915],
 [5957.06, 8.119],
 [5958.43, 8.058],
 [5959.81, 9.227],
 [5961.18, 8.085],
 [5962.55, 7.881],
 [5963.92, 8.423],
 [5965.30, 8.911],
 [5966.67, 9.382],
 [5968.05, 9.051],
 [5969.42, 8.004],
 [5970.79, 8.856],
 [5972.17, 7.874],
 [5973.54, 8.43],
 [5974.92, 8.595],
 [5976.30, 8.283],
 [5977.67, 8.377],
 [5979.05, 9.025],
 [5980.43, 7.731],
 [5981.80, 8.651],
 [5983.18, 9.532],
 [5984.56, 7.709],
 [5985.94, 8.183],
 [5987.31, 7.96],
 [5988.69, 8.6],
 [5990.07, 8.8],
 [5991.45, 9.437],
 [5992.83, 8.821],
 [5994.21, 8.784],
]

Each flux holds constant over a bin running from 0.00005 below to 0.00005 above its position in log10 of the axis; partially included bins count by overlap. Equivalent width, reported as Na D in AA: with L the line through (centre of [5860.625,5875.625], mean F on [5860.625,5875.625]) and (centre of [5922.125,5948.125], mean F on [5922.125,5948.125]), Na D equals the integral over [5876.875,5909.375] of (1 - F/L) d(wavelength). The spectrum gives 2.6 AA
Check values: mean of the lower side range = 8.3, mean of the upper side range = 8.17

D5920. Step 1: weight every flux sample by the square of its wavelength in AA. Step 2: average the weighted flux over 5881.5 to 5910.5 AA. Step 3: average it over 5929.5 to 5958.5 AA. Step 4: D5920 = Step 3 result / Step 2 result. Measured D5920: 1.1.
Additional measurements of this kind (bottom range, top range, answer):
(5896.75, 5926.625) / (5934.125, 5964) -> 1.01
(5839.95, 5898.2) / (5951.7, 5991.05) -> 1.10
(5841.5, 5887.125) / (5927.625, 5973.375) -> 1.04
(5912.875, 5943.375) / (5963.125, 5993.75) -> 1.06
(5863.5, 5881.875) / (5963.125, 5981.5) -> 1.06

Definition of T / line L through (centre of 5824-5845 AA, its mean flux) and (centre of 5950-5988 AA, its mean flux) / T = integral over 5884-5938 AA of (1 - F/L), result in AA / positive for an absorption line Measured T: 4.7 AA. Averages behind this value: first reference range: 8.75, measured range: 7.85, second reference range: 8.48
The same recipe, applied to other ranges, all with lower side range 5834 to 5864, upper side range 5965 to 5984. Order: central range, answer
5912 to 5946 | 1.2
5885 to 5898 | 2.9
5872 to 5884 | 0.3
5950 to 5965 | 0.3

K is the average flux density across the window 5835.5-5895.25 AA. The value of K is 8.09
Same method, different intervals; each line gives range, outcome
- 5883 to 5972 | 8.09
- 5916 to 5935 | 8.26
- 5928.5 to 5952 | 8.17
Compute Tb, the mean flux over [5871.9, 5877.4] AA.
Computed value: 8.38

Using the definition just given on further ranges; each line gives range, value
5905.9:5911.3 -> 8.14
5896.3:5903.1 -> 7.92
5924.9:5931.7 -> 8.04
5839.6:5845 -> 9.45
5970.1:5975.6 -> 8.44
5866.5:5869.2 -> 8.18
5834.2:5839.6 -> 8.76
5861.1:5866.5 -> 8.61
